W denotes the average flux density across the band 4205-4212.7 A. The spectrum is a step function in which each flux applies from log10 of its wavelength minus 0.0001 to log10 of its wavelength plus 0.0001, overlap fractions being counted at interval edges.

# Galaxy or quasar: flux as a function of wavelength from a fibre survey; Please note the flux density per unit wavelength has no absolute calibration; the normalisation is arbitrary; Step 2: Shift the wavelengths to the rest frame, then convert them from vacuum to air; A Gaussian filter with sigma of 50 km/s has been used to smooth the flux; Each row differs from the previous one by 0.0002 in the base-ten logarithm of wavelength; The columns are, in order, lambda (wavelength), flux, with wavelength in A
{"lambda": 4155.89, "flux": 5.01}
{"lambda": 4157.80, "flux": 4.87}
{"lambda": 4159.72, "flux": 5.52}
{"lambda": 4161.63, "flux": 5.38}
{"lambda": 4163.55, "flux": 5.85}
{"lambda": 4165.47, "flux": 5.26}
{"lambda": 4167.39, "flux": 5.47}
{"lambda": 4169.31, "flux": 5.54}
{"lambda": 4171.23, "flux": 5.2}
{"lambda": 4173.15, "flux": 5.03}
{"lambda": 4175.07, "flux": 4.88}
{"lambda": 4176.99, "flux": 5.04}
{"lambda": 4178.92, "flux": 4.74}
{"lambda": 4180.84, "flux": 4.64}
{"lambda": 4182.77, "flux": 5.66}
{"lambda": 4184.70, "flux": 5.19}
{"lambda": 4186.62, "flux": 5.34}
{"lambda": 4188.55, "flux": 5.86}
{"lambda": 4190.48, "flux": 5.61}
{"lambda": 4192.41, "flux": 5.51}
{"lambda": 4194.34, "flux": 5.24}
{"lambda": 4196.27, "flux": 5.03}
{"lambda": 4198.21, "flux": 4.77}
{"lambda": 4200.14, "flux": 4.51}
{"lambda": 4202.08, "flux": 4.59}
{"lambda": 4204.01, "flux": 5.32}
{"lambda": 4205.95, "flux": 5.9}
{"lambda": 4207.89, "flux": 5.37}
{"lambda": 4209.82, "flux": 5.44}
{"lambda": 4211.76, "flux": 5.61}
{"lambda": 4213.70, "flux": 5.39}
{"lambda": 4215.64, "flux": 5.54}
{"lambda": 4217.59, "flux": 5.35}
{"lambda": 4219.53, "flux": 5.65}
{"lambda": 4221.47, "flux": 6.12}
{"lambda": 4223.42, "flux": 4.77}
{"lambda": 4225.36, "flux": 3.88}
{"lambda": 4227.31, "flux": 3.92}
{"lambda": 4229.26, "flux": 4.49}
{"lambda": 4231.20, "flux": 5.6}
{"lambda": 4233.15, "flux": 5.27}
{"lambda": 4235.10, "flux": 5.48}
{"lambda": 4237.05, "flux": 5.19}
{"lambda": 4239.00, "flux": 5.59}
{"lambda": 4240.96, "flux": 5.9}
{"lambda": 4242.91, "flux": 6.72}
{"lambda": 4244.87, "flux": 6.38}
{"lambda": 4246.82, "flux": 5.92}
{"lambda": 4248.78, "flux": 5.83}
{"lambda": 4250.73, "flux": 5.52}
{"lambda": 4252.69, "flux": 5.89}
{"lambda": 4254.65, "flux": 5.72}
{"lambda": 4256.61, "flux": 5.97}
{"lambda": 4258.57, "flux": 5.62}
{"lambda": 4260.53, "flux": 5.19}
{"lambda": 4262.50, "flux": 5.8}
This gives 5.58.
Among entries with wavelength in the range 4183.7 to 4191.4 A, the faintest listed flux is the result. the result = 5.19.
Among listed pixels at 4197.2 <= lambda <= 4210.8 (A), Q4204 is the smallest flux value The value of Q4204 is 4.51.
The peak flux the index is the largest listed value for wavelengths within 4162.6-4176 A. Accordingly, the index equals 5.85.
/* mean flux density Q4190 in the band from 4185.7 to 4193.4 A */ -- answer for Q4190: 5.58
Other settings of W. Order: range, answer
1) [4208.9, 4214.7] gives 5.48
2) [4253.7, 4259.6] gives 5.77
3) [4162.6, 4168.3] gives 5.52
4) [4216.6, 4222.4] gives 5.7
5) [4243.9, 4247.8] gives 6.15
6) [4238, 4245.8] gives 6.14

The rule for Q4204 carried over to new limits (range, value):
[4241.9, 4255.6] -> 5.52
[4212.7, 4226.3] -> 3.88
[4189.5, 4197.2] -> 5.03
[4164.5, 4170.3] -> 5.26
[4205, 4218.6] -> 5.35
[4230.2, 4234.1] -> 5.27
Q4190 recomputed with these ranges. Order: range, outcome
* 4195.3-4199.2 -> 4.9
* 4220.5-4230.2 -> 4.63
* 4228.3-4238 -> 5.21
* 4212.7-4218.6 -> 5.43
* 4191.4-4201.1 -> 5.01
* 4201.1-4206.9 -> 5.26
